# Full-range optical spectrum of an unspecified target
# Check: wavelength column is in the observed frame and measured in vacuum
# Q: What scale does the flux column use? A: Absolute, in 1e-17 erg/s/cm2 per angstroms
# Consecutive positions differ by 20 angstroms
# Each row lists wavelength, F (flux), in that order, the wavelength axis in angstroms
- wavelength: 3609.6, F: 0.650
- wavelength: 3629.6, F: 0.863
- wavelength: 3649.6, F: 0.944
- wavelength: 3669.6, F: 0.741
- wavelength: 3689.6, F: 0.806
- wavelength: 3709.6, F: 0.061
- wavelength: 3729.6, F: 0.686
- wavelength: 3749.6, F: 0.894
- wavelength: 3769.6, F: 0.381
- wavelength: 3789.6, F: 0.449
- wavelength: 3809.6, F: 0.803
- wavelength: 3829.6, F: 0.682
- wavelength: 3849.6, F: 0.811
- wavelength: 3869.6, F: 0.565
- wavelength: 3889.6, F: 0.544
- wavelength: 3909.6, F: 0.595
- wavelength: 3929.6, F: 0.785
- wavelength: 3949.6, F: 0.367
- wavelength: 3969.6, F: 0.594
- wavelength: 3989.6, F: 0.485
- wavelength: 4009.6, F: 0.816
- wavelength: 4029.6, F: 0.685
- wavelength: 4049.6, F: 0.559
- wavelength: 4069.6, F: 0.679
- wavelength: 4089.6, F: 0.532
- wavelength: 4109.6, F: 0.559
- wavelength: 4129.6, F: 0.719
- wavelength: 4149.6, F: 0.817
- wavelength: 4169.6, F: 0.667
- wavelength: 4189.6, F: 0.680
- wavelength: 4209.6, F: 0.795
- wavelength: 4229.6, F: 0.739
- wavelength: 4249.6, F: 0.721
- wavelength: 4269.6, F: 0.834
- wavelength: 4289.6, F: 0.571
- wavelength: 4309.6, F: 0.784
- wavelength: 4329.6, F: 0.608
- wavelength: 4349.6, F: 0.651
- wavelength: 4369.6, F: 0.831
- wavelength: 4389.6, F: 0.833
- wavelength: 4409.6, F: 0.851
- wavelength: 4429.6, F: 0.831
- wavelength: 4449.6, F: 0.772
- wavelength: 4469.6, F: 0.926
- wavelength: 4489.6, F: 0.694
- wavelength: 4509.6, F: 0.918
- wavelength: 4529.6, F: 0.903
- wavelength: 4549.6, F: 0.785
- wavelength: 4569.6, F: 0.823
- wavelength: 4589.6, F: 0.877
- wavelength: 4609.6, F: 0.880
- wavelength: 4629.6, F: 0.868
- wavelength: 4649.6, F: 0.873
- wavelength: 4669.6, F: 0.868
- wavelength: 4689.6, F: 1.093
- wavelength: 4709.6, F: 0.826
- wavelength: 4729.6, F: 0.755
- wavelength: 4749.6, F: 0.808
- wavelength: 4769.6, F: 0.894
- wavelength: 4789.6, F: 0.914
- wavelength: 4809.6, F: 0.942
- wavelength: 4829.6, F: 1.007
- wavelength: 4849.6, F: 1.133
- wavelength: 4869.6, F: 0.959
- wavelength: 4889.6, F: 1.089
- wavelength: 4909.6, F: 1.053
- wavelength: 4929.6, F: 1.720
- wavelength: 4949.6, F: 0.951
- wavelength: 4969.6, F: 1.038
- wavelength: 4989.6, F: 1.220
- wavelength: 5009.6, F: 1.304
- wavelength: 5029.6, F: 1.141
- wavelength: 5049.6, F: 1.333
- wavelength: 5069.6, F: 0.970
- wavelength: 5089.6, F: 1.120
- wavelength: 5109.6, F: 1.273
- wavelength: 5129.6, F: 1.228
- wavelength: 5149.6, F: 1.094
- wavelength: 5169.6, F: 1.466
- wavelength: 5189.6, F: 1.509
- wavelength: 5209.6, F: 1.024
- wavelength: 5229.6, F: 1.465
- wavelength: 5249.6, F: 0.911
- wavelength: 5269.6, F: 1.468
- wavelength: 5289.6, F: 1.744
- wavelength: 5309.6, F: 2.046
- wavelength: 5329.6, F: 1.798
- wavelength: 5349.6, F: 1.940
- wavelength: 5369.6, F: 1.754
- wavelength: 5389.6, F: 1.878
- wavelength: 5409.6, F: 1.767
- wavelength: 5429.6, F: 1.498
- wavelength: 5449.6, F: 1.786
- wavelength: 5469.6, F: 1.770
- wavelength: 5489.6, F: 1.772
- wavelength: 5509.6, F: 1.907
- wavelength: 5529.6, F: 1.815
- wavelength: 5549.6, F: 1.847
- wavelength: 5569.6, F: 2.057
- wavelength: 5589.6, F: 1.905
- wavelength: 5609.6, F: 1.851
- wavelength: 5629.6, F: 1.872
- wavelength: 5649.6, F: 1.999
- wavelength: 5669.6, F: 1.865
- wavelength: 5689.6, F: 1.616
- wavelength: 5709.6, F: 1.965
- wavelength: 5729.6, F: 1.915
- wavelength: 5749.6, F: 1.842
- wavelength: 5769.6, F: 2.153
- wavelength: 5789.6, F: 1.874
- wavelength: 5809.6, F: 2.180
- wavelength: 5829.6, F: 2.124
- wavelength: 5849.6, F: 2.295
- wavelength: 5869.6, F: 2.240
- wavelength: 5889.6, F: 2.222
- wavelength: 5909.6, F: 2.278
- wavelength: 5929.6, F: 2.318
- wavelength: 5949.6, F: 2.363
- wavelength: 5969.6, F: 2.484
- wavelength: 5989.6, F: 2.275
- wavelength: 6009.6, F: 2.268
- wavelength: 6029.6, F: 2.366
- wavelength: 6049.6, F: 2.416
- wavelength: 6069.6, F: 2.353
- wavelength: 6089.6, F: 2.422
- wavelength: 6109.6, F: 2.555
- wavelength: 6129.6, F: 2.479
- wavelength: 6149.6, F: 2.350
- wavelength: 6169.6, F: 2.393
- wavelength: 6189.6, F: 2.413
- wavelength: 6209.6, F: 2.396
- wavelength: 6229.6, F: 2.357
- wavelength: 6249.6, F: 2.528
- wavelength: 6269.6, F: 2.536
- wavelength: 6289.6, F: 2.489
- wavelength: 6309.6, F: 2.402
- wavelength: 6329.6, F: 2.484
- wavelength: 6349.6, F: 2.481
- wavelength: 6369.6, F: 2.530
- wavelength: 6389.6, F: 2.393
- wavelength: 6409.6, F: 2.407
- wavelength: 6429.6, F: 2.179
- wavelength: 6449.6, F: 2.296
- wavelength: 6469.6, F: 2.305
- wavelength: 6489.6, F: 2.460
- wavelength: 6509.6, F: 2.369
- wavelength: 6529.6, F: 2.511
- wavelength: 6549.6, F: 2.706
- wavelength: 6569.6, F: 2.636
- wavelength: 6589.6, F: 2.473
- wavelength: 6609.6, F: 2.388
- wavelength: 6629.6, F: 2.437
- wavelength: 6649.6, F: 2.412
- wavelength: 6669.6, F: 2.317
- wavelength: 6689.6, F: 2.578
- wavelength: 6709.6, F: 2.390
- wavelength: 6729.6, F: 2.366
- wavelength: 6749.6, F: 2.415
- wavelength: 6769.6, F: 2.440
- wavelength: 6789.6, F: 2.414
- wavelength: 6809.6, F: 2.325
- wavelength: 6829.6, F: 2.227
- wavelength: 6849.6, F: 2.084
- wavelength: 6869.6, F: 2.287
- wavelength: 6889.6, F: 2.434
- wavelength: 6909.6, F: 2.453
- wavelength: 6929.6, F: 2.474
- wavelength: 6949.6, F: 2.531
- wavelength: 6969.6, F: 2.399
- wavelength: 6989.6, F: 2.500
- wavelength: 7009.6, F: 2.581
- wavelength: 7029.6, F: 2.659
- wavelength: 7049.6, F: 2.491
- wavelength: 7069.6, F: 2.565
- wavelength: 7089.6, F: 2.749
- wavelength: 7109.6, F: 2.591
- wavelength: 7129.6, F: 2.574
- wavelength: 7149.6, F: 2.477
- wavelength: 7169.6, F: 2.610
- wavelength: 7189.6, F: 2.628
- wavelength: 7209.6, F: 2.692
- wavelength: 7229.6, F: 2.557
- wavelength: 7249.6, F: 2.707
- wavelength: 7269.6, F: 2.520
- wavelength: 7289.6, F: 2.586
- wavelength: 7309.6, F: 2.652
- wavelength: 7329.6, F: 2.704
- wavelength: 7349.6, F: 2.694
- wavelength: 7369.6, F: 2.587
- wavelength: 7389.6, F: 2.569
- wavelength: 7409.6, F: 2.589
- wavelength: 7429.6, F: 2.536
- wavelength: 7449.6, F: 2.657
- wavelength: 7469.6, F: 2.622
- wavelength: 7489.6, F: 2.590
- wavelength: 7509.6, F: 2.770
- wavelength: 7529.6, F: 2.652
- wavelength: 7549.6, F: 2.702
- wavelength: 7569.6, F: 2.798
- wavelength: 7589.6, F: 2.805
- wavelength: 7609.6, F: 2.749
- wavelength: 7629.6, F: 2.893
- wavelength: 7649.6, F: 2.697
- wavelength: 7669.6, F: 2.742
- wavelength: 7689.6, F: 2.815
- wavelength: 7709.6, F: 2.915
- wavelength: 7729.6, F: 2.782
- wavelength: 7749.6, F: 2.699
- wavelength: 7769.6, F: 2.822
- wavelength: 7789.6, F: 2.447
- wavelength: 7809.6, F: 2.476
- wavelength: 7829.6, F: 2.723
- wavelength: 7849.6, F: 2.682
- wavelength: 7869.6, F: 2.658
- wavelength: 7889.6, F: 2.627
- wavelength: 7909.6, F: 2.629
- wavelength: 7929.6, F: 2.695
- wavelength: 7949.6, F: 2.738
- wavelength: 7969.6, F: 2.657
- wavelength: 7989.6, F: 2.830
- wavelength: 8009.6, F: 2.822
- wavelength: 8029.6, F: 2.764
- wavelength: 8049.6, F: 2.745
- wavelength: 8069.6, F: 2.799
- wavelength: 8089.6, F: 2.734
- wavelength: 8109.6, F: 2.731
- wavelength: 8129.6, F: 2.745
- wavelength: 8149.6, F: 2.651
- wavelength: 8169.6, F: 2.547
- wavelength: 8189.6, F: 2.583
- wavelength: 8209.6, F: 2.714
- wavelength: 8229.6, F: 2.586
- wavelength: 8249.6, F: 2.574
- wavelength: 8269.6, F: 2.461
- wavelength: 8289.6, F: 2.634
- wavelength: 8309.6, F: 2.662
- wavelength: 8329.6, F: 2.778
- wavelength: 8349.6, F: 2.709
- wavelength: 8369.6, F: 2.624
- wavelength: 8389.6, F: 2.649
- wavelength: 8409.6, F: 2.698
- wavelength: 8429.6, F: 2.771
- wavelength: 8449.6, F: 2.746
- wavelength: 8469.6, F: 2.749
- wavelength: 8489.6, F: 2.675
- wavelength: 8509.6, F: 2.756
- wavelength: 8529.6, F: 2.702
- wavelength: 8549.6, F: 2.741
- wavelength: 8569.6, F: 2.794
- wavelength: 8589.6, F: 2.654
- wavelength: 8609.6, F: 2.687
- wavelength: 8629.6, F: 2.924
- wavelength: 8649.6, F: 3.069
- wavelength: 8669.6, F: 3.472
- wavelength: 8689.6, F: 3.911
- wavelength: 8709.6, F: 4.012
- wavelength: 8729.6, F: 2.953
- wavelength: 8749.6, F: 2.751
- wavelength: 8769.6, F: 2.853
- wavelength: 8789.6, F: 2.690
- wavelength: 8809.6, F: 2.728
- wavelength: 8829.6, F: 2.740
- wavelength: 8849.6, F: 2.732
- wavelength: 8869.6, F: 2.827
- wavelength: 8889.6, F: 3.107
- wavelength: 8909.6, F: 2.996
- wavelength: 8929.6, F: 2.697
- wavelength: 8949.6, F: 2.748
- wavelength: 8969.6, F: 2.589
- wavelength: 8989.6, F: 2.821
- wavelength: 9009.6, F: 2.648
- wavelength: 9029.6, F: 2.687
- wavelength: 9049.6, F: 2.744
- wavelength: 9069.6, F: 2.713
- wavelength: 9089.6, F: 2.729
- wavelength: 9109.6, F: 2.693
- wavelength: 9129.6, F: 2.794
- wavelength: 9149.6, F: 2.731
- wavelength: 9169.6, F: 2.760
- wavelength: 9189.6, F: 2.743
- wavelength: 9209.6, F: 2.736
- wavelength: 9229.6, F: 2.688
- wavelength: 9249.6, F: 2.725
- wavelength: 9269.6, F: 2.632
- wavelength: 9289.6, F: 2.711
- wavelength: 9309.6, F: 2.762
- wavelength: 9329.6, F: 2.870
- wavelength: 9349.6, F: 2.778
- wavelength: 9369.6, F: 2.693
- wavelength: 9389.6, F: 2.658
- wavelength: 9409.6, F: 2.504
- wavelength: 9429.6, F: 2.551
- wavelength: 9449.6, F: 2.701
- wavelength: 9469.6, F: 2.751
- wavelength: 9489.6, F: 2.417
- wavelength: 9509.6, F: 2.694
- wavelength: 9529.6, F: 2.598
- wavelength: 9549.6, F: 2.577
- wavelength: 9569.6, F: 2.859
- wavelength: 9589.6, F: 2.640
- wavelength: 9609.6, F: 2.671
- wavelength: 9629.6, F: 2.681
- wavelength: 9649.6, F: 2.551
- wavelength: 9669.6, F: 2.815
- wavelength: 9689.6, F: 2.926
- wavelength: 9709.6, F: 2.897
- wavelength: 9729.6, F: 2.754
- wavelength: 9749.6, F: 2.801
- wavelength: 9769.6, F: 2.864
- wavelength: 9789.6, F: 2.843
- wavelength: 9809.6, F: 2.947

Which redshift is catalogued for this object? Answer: 0.32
